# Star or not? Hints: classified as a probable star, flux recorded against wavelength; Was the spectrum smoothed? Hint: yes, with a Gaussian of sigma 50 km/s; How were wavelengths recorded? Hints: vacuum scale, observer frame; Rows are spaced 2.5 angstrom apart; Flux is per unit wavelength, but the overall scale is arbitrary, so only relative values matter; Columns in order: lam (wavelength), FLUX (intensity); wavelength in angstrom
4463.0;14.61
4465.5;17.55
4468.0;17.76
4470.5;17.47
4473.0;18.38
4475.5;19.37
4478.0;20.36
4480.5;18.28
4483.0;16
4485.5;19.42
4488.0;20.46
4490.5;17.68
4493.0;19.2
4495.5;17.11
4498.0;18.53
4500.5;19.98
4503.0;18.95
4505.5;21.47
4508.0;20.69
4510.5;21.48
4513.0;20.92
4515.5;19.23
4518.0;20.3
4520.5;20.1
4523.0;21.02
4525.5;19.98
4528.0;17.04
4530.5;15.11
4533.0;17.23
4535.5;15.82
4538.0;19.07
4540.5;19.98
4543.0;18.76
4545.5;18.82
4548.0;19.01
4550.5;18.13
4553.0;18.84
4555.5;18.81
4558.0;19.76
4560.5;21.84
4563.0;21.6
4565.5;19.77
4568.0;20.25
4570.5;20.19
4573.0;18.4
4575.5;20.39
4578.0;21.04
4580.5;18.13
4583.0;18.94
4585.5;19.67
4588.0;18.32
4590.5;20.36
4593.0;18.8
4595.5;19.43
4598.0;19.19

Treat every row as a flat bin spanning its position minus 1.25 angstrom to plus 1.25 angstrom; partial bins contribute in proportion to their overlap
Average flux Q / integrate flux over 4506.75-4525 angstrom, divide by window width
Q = 20.5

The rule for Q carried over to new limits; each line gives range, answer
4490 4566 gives 19.2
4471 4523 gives 19.4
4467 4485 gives 18.3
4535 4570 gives 19.4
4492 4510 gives 19.5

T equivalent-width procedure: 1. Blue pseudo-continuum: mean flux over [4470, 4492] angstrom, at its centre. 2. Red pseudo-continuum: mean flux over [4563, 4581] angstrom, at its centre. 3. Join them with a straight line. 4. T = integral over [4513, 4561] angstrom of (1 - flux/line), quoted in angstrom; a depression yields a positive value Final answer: 1.34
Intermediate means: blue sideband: 18.6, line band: 18.9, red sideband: 19.9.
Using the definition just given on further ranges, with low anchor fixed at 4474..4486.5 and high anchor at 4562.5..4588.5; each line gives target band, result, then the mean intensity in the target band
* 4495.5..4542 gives -0.3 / 19.2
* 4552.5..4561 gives -0.1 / 19.7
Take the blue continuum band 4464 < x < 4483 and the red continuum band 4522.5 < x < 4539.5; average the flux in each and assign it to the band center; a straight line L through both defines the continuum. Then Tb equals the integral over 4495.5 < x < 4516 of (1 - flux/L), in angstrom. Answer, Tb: -2.3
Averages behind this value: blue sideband 18.2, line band 20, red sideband 17.8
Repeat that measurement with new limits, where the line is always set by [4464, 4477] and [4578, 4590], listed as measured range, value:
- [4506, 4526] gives -2.20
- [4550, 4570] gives -1.13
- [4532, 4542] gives 0.33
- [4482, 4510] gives -1.26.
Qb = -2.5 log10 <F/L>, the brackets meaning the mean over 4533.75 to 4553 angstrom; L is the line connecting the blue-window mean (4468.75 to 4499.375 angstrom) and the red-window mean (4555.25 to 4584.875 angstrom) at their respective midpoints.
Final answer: 0.06 mag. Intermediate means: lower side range 18.5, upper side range 20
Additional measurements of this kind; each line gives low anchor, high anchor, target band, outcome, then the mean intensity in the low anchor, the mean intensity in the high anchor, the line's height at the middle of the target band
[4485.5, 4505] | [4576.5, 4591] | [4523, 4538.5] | 0.09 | 19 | 19.4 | 19.1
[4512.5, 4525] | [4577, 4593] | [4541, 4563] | 0.02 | 20.3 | 19.3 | 19.8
